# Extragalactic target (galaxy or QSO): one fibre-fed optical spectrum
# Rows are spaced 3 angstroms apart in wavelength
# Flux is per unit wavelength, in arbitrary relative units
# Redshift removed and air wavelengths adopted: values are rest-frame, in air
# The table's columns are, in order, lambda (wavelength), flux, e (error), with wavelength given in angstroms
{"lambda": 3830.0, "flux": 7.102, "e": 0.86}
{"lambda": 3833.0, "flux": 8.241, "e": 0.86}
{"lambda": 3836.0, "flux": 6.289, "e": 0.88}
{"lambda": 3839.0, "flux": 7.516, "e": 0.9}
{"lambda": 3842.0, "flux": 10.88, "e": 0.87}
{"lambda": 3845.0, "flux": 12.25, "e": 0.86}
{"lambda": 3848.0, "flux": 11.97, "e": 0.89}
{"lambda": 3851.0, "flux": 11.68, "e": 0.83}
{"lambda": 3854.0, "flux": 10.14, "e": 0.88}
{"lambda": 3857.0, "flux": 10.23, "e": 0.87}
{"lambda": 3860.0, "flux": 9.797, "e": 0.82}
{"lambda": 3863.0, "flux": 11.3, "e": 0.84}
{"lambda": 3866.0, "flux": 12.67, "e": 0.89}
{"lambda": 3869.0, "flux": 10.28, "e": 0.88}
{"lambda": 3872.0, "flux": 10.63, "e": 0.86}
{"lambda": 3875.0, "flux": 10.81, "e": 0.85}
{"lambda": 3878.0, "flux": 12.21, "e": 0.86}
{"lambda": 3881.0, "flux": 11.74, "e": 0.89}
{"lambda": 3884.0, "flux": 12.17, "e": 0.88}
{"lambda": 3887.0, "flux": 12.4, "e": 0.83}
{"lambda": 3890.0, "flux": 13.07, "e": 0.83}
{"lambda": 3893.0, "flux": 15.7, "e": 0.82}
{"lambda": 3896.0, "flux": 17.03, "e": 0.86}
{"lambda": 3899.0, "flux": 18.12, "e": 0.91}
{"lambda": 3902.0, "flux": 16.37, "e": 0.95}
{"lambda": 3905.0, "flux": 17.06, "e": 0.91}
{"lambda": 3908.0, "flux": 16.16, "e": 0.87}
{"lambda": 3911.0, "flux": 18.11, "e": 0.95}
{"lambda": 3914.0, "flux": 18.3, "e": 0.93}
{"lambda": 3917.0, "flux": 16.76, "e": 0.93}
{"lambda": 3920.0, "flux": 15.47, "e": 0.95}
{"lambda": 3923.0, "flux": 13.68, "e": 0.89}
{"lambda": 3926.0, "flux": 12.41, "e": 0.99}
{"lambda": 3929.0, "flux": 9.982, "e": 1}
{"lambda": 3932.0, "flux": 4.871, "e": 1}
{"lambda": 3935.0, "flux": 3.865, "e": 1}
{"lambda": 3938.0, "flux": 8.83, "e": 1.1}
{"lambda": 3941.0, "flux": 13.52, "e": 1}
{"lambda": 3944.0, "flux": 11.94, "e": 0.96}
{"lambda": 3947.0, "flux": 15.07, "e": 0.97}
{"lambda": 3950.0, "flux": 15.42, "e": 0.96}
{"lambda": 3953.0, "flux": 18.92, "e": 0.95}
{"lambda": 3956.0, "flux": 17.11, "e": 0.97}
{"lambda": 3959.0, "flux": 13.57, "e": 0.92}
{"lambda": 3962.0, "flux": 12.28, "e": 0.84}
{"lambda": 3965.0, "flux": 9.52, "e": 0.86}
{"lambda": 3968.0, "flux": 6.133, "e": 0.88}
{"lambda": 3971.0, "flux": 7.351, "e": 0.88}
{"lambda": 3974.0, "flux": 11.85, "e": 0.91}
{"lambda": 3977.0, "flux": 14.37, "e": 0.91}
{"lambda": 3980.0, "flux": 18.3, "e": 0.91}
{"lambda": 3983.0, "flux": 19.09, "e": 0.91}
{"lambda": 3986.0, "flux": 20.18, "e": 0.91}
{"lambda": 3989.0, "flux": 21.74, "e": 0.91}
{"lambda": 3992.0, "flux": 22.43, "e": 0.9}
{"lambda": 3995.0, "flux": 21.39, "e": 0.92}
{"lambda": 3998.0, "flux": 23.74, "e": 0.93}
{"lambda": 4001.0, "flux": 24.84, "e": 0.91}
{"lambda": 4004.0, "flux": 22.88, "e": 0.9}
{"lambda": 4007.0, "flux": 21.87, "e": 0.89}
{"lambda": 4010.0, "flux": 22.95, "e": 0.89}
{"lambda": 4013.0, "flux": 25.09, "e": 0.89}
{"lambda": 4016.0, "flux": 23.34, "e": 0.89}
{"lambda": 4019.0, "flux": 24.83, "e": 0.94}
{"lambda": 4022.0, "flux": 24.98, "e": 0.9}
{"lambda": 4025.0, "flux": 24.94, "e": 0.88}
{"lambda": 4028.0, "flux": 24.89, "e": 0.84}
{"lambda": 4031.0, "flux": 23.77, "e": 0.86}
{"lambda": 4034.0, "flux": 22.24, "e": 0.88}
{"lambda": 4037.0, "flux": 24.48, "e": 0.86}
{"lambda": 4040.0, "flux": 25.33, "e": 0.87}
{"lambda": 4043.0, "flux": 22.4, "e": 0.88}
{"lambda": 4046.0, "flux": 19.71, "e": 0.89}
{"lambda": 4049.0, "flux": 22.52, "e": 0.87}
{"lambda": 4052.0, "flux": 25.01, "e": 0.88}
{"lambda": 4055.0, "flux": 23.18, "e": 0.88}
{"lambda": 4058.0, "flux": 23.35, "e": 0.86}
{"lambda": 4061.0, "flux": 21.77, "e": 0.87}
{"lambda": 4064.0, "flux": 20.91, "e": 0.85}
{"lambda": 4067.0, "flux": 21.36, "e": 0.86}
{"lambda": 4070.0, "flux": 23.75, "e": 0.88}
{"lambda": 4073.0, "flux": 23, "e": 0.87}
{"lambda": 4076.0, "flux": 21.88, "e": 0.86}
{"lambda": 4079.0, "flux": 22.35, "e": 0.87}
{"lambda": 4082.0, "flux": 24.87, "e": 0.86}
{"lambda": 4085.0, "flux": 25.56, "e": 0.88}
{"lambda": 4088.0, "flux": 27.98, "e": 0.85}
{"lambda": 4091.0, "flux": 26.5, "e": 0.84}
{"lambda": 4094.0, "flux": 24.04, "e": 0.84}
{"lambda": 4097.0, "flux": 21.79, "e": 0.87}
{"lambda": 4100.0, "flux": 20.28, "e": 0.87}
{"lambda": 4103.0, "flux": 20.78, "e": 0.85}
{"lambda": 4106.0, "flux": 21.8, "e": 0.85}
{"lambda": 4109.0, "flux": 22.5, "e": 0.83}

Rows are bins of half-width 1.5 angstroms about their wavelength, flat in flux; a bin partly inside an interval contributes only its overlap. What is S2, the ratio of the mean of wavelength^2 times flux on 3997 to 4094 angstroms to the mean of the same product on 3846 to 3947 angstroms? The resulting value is 2.00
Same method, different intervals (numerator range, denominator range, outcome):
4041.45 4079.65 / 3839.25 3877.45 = 2.26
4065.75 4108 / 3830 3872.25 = 2.58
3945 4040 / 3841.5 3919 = 1.53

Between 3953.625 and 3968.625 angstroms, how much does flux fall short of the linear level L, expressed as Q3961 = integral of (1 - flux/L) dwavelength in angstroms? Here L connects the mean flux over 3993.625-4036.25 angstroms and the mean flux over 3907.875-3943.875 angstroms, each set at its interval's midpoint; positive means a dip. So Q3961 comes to 3.8 angstroms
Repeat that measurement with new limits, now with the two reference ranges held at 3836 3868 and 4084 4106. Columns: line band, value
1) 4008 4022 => -3.4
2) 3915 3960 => 7.1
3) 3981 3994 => -2.1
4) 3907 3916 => -2.4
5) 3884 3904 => -3.6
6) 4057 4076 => -0.1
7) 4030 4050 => -2.1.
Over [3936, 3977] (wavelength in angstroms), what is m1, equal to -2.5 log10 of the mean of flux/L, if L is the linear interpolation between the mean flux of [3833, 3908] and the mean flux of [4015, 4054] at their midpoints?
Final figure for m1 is 0.41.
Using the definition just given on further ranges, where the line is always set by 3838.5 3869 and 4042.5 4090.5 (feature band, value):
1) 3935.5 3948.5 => 0.34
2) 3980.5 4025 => -0.17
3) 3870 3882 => 0.09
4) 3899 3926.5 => -0.14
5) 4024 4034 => -0.15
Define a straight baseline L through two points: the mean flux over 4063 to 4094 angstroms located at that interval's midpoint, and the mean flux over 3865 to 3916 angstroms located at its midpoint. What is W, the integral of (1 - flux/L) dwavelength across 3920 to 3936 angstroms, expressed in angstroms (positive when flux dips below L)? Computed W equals 6.3 angstroms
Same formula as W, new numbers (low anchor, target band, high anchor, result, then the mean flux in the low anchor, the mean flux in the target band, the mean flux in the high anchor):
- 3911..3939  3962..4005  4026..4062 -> 1.61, 12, 17.2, 23.3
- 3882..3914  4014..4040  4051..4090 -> -3.34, 15.7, 24.3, 23.5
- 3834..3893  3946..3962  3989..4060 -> 2.04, 11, 15.7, 23.4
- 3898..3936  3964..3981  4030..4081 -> 6.29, 14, 11.1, 22.8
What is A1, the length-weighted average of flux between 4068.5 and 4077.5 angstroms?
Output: 22.9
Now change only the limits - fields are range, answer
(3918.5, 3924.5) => 14.6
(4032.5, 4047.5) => 22.8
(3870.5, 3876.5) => 10.7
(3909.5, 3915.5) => 18.2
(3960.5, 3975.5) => 9.43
